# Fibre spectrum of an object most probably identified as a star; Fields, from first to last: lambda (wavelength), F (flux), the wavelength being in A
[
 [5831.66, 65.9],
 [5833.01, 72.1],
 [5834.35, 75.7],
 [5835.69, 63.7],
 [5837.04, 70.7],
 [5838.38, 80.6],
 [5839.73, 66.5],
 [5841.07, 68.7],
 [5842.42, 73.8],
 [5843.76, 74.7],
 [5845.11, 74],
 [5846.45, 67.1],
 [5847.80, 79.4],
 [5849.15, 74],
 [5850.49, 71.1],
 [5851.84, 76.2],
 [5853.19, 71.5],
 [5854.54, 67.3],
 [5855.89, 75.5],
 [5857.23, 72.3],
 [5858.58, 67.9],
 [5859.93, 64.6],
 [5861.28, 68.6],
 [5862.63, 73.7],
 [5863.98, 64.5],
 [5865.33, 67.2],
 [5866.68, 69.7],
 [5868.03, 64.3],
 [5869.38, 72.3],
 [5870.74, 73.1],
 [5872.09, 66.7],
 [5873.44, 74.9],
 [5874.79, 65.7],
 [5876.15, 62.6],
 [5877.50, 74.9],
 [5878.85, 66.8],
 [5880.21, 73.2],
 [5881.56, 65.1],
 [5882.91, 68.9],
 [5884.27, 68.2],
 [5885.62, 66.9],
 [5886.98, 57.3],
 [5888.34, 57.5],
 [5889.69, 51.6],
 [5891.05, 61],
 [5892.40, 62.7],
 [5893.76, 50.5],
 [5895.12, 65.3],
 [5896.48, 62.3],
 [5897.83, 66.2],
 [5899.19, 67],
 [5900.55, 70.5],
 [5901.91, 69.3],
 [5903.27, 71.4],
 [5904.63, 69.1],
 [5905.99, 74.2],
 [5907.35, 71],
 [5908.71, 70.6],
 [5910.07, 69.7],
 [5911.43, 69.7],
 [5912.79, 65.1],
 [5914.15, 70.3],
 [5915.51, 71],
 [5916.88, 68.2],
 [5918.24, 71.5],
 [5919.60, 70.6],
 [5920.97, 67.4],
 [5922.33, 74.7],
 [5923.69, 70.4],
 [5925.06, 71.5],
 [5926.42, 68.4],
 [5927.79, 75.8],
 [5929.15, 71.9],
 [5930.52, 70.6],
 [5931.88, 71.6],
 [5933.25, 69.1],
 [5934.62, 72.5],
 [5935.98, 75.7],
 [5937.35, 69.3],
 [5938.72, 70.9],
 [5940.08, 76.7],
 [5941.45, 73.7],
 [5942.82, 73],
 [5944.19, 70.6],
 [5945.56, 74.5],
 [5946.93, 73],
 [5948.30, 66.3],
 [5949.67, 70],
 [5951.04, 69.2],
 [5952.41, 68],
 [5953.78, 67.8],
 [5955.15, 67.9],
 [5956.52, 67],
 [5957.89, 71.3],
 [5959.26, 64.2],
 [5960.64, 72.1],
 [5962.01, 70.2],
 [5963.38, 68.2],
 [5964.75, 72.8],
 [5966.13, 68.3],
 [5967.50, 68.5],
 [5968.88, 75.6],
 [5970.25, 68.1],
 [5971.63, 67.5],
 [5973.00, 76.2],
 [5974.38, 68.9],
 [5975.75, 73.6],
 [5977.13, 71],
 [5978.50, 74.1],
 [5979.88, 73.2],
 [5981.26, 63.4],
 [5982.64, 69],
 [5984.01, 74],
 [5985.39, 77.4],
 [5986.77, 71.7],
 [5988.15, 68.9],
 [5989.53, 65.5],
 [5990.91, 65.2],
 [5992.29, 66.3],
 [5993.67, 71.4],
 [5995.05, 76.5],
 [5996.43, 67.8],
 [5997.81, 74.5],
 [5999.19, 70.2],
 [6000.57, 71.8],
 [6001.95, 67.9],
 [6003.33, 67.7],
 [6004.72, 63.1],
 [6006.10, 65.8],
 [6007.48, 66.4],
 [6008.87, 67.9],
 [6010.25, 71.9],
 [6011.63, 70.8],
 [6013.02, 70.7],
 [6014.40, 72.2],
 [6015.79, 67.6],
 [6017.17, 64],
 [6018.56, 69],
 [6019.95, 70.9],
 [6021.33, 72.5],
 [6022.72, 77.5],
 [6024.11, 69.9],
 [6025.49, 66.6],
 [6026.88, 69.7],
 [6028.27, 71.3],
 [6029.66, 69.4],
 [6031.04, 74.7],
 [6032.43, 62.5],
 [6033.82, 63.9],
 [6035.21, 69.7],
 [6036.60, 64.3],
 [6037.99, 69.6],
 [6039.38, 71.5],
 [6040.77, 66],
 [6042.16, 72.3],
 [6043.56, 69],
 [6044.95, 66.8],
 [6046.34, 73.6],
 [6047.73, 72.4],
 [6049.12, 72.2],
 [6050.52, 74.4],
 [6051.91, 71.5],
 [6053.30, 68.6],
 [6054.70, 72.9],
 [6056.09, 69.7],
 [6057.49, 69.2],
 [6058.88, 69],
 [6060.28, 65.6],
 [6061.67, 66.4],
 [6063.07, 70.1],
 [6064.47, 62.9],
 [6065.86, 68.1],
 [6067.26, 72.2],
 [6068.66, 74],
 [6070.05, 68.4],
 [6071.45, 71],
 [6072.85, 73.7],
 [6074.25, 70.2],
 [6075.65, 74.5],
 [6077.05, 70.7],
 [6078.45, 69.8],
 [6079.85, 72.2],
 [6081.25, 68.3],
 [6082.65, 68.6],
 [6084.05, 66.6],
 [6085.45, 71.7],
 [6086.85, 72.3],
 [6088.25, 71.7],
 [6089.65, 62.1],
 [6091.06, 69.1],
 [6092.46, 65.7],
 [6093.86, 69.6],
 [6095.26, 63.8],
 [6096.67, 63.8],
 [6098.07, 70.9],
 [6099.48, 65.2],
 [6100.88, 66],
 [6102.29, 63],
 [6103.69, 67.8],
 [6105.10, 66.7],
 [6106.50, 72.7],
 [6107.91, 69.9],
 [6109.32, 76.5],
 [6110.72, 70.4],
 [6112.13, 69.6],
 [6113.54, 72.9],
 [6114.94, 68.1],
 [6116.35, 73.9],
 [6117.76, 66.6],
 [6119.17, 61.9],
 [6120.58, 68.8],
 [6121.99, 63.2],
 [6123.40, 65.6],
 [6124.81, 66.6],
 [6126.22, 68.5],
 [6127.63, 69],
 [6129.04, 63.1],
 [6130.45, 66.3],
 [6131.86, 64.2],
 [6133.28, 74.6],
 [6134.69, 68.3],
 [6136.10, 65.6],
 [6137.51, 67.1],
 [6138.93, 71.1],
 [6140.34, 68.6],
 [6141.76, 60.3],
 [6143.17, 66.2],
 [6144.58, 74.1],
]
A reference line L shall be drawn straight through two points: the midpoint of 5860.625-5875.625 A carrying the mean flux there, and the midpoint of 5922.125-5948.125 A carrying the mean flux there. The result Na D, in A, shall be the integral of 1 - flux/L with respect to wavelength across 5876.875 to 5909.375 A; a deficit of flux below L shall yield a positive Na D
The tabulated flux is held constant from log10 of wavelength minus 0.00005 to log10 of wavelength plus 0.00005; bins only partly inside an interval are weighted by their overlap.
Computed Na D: 2.01 A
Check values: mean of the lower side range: 69.1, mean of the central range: 65.9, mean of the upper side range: 72.1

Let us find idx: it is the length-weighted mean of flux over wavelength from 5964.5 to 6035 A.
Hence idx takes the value 69.9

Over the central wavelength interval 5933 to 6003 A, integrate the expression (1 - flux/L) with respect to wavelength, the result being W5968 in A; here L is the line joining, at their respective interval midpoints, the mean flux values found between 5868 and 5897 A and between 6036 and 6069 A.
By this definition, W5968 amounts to -3.35 A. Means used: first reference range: 65.1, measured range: 70.6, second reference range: 69.6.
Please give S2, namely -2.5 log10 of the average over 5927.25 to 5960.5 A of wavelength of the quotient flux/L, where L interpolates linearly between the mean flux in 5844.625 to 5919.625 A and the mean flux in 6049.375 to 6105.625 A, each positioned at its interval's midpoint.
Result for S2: -0.04 mag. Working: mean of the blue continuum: 68.2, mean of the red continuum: 69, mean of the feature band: 70.9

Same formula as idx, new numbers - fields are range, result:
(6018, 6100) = 69.5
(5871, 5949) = 68.7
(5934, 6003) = 70.6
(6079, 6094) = 68.9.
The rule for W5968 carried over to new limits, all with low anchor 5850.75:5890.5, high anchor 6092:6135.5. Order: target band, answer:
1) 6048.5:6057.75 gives -0.47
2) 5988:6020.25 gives -0.48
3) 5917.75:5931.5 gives -0.69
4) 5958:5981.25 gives -0.93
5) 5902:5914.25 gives -0.39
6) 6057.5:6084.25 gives -0.70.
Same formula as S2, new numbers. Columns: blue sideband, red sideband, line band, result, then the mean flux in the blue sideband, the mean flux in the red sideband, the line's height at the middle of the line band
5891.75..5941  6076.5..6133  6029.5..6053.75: -0.02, 69.5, 68.1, 68.6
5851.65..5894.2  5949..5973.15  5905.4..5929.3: -0.04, 67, 69.5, 68.2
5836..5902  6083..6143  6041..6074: -0.03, 68.2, 67.8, 67.9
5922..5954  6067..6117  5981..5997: 0.01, 71.5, 69.5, 70.8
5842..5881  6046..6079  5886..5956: 0.03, 70.6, 70.4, 70.5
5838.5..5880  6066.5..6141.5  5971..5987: -0.03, 70.5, 68.7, 69.6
